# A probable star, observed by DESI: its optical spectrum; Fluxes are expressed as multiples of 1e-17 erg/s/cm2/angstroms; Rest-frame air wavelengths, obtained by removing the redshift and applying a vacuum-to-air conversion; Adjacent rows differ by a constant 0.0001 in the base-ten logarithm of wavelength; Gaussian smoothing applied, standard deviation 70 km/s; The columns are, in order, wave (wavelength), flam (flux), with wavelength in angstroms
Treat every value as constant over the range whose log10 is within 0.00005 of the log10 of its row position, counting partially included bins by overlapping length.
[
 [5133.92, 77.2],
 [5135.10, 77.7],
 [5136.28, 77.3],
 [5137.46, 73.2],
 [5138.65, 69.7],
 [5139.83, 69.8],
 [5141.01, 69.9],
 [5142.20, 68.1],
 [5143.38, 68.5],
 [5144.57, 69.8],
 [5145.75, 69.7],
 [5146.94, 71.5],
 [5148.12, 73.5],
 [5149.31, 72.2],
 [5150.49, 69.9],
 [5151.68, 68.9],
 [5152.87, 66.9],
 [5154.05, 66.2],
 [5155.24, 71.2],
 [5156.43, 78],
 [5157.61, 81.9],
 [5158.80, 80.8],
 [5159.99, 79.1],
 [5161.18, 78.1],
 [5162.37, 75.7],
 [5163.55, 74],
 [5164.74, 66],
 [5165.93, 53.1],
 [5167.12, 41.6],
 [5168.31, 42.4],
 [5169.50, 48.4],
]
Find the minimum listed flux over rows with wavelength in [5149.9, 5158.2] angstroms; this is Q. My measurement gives 66.2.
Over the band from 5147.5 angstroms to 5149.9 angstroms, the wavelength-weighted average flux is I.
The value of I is 72.9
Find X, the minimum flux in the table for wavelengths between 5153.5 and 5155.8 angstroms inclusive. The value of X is 66.2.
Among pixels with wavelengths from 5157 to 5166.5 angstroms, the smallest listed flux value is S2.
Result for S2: 53.1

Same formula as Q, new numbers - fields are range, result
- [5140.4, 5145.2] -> 68.1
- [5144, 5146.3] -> 69.7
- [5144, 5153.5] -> 66.9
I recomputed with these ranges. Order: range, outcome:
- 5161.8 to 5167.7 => 62.1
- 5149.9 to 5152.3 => 69.2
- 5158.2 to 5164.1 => 77.6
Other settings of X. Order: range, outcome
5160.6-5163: 75.7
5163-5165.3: 66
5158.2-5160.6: 79.1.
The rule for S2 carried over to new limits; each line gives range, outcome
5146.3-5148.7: 71.5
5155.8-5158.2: 78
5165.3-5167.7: 41.6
